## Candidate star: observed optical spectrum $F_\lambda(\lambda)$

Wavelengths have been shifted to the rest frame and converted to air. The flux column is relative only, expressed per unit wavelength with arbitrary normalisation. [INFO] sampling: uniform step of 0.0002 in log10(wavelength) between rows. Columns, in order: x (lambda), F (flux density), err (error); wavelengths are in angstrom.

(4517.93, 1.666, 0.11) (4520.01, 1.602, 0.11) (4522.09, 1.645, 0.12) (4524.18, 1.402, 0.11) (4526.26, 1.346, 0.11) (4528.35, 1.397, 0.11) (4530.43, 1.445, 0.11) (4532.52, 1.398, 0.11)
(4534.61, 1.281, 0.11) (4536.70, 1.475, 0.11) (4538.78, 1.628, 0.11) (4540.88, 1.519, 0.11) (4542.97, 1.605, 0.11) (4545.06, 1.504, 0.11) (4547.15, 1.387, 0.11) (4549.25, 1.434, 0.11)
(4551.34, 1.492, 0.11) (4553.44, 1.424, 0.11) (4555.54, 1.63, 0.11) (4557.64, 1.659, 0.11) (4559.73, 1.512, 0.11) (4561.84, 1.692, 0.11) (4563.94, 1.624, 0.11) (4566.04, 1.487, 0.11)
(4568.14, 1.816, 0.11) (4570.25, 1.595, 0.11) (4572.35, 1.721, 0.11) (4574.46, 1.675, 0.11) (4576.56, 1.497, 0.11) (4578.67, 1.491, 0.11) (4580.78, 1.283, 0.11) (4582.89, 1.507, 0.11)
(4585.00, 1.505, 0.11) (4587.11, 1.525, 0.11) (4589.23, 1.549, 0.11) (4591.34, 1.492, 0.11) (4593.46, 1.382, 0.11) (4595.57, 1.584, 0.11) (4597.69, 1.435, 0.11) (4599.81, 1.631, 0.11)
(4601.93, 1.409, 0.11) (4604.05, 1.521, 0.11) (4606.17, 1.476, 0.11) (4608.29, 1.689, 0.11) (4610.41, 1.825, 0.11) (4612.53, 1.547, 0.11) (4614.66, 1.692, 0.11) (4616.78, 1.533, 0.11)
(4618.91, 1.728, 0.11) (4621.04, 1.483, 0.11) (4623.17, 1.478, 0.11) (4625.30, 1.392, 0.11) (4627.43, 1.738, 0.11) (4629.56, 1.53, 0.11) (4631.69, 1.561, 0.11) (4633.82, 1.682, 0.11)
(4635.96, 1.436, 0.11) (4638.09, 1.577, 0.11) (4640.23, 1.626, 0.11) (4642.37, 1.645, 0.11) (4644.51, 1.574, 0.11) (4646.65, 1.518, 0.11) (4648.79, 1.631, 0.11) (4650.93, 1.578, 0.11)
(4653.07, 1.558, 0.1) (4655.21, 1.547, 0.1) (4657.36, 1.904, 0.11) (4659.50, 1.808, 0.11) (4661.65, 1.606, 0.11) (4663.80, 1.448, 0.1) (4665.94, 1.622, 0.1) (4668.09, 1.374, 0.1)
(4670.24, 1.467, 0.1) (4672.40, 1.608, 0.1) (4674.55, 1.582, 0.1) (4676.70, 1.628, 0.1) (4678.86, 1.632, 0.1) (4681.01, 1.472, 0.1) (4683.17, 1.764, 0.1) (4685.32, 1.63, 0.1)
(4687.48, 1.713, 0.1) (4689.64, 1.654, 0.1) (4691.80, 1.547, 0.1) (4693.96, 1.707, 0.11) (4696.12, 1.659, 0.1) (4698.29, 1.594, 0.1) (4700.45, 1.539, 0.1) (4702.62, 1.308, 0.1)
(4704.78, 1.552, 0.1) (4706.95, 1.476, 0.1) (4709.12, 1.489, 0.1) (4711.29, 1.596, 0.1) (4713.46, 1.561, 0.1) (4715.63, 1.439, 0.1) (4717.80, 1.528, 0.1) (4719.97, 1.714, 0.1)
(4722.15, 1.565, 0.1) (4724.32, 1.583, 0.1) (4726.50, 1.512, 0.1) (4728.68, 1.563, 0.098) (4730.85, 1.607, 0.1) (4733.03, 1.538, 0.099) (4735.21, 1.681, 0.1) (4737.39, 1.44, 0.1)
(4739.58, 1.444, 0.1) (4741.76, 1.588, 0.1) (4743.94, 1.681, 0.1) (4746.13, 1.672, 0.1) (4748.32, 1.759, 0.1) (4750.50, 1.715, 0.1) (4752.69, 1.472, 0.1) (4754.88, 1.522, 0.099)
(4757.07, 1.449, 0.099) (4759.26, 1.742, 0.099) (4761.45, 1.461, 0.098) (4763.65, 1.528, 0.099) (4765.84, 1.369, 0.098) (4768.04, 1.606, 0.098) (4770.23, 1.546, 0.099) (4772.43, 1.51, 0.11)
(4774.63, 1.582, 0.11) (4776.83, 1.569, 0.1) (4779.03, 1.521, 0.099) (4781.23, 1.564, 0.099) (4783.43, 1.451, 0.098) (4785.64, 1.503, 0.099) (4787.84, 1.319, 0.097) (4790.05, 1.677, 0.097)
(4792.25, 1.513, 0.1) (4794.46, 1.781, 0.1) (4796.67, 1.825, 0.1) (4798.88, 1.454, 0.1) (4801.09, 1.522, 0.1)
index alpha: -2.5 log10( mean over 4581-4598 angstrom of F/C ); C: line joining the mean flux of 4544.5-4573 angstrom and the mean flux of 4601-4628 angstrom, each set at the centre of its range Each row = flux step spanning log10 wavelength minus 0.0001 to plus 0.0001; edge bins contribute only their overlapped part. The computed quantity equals 0.06 mag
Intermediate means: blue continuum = 1.57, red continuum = 1.58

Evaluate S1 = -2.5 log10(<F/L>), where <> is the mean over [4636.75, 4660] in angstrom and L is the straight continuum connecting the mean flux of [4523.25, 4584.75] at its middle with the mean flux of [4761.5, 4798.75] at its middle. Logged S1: -0.07 mag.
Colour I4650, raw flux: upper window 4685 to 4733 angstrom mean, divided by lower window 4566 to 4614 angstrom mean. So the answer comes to 1.01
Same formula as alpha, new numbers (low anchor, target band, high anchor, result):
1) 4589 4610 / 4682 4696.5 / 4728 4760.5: -0.07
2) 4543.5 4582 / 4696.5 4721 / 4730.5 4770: 0.02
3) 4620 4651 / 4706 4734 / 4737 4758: 0.02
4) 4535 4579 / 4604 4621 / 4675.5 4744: -0.04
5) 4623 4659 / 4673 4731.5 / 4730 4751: 0.02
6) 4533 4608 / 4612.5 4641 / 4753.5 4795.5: -0.03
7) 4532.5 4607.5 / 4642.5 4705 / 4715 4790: -0.04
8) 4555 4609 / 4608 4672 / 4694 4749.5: -0.02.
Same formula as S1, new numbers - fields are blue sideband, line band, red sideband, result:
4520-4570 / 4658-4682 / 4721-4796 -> -0.02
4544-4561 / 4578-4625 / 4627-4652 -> 0.01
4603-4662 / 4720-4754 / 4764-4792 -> -0.03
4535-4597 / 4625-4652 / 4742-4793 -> -0.03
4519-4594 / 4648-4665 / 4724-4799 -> -0.06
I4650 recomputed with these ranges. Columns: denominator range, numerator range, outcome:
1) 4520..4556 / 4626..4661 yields 1.10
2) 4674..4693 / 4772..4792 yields 0.94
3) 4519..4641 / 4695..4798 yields 1.01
